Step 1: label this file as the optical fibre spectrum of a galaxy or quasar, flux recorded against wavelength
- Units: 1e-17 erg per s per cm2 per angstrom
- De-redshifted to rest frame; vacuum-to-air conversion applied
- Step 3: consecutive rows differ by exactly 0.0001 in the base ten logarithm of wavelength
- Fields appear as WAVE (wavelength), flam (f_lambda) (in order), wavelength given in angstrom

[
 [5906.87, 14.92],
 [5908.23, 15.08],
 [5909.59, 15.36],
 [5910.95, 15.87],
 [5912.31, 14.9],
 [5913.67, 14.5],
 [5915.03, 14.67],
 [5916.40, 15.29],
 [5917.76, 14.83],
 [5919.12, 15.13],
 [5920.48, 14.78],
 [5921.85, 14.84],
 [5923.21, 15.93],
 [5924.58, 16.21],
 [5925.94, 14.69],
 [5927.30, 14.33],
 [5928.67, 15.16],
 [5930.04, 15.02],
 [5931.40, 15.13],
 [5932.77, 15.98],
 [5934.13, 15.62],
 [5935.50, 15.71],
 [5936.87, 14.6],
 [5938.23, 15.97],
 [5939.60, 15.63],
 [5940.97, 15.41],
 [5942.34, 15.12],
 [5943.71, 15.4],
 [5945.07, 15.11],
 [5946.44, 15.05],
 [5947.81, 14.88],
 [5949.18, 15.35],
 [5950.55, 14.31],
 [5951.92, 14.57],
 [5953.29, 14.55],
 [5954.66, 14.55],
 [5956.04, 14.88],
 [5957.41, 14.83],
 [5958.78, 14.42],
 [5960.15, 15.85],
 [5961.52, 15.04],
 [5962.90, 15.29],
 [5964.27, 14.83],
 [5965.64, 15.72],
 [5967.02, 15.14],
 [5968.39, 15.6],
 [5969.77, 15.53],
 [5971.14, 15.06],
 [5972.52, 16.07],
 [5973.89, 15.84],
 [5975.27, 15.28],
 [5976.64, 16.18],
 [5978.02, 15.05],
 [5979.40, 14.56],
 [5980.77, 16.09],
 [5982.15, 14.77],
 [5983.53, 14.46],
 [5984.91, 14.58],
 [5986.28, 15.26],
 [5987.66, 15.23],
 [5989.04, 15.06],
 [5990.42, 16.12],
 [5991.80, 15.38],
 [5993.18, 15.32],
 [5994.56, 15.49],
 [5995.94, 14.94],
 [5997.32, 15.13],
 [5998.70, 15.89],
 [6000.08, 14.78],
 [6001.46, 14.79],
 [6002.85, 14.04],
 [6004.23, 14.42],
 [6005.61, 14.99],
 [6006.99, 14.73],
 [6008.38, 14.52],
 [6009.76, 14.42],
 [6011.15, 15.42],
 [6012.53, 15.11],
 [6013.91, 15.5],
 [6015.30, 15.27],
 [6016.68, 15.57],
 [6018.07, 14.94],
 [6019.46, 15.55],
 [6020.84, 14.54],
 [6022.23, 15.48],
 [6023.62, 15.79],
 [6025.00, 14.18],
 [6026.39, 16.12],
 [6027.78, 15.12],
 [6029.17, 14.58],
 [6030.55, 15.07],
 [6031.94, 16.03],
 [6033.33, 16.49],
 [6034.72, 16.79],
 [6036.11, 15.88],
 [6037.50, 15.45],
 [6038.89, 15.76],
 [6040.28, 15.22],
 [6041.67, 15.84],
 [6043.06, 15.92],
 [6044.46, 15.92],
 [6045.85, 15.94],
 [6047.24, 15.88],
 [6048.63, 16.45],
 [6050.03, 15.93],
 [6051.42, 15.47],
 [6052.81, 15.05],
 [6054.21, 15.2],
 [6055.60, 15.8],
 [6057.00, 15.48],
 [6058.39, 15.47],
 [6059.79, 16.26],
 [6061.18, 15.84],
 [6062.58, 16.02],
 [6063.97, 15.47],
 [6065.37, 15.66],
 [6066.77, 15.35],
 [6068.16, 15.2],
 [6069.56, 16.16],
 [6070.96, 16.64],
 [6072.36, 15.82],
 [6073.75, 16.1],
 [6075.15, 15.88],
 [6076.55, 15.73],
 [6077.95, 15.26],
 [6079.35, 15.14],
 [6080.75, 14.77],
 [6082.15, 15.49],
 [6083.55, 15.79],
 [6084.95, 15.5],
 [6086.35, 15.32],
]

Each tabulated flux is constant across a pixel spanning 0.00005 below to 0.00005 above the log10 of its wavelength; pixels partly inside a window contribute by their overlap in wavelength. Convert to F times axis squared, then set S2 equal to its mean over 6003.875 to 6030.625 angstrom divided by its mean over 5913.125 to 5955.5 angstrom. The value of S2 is 1.0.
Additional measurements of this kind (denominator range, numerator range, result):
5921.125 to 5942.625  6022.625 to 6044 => 1.05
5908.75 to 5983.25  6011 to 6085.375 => 1.06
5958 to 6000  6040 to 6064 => 1.05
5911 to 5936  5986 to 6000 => 1.04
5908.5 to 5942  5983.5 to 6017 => 1.01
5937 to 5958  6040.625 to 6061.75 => 1.08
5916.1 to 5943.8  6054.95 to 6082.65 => 1.08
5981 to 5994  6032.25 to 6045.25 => 1.07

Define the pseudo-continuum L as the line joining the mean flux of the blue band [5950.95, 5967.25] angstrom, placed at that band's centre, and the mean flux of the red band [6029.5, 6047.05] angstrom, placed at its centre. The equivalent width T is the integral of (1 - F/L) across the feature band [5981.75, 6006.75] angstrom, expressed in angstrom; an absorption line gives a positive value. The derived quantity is 0.5 angstrom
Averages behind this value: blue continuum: 15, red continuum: 15.8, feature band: 15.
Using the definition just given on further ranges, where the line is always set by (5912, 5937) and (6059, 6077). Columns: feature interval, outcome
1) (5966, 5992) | 0.1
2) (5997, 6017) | 0.8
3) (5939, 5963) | 0.4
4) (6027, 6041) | 0.0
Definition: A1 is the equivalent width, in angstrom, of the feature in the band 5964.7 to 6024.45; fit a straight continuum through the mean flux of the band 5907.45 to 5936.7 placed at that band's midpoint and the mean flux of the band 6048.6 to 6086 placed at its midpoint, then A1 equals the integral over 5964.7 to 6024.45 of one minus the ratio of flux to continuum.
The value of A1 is 0.8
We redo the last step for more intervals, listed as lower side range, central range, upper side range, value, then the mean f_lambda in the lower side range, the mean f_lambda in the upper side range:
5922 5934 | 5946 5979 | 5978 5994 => 0.1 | 15.3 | 15.2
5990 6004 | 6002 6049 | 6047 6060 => 0.1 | 15.1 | 15.7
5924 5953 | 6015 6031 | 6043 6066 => 0.4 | 15.2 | 15.7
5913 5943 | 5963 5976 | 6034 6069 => -0.1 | 15.2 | 15.7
